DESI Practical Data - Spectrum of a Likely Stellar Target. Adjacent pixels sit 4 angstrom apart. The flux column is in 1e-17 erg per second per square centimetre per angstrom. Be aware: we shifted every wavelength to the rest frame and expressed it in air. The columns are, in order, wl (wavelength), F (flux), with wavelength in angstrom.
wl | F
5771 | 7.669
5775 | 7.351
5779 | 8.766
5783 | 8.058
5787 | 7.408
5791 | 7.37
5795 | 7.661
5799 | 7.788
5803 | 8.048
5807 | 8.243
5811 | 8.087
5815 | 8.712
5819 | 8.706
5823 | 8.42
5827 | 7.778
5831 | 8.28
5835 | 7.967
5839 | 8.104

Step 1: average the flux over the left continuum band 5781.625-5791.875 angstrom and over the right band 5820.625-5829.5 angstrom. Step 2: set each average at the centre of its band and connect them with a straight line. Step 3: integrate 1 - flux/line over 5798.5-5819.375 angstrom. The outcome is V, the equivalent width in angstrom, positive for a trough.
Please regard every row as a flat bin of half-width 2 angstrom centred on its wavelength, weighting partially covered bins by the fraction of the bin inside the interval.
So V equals -0.9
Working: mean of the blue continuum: 7.61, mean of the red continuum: 8.13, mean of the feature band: 8.26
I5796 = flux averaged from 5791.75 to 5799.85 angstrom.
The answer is 7.66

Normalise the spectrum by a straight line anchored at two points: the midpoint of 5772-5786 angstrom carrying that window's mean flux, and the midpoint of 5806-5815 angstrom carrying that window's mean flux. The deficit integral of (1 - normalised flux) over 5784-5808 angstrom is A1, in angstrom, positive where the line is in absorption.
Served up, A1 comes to 1.2 angstrom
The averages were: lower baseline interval 7.98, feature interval 7.75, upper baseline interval 8.28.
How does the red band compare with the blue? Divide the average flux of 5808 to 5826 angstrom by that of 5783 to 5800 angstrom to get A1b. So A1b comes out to 1.1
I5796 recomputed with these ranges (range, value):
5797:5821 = 8.26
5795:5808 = 7.95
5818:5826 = 8.45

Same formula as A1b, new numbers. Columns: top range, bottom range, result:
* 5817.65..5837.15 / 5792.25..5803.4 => 1.06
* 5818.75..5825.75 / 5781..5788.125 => 1.09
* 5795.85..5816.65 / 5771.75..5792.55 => 1.04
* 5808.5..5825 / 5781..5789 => 1.10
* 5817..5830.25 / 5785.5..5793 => 1.12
